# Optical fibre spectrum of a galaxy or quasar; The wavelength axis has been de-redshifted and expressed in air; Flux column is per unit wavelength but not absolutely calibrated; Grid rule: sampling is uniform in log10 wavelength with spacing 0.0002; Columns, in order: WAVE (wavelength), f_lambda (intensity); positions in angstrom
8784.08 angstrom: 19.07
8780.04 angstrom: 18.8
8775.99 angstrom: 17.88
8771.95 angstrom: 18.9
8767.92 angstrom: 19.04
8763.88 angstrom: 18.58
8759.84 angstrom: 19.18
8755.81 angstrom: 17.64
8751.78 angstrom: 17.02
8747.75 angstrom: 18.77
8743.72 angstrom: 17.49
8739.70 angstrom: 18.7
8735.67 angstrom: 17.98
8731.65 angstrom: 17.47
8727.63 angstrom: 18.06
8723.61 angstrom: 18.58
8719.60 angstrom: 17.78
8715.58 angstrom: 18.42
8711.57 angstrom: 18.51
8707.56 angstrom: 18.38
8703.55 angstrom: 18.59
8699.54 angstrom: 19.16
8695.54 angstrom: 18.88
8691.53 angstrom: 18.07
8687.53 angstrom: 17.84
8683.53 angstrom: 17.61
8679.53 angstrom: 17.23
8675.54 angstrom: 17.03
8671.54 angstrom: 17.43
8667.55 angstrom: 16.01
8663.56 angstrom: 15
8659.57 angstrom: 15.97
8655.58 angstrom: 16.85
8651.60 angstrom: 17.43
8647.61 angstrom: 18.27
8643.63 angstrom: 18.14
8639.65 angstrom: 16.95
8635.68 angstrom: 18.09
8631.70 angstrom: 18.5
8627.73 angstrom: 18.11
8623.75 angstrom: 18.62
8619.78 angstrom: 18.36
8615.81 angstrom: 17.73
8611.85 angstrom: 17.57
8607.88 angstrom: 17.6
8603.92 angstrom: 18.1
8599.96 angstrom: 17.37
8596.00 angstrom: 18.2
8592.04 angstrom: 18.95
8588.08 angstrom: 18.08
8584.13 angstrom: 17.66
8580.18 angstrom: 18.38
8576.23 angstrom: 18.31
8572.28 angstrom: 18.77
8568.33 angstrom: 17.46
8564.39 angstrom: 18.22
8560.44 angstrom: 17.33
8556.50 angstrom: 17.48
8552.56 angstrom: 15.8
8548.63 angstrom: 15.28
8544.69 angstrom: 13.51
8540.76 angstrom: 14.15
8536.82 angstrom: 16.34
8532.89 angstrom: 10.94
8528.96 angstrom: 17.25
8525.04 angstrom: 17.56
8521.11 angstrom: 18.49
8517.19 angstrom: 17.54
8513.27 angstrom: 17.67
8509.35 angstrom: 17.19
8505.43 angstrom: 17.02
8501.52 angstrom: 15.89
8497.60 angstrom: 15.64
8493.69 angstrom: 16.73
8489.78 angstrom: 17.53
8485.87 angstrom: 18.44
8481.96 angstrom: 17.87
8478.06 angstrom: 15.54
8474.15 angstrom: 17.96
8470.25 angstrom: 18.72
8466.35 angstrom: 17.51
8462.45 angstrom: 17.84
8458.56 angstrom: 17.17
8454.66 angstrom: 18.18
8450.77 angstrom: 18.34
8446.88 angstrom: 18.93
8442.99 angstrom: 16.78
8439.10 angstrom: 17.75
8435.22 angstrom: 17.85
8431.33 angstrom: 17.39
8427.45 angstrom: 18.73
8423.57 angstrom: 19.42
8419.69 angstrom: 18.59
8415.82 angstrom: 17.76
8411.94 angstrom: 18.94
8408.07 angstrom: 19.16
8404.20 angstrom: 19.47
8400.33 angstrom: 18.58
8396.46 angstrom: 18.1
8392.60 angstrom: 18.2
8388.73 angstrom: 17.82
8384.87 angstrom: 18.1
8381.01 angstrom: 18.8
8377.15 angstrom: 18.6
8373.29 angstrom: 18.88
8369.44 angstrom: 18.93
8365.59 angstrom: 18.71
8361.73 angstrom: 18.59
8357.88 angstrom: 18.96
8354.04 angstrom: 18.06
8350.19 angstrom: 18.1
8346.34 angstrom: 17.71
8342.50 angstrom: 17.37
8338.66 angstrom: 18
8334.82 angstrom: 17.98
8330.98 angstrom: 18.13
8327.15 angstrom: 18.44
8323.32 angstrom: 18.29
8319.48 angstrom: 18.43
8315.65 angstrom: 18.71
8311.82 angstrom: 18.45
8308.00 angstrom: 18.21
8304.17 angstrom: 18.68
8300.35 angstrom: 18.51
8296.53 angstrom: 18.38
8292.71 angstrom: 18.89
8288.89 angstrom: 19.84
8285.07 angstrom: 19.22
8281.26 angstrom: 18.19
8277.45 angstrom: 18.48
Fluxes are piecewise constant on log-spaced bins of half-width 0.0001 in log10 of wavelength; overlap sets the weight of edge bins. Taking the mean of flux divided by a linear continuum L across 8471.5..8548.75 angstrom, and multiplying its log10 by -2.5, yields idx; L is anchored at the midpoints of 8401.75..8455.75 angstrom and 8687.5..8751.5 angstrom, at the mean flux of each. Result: 0.12 mag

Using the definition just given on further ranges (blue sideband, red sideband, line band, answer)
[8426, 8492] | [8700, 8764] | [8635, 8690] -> 0.06 mag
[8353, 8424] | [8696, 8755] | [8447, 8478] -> 0.04 mag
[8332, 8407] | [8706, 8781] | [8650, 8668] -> 0.13 mag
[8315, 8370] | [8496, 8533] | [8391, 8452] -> -0.05 mag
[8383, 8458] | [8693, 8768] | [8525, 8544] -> 0.22 mag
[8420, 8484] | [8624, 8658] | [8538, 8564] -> 0.13 mag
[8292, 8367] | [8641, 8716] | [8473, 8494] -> 0.04 mag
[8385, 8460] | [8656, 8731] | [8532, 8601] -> 0.07 mag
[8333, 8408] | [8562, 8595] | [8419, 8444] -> 0.01 mag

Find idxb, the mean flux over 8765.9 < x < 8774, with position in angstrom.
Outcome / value 19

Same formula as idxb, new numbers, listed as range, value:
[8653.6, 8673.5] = 16.2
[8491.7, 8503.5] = 16.1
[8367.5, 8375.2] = 18.9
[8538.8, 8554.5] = 14.7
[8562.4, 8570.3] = 17.8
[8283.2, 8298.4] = 19.1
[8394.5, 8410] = 18.8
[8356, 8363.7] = 18.8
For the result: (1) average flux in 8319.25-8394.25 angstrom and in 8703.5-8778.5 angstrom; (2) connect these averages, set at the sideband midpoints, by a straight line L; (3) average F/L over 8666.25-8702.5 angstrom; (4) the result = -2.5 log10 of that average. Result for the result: 0.03 mag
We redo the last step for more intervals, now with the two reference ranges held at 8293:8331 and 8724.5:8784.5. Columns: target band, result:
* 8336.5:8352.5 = 0.039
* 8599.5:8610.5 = 0.037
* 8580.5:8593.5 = 0.008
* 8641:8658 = 0.044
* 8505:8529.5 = 0.048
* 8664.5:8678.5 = 0.099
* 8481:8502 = 0.082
